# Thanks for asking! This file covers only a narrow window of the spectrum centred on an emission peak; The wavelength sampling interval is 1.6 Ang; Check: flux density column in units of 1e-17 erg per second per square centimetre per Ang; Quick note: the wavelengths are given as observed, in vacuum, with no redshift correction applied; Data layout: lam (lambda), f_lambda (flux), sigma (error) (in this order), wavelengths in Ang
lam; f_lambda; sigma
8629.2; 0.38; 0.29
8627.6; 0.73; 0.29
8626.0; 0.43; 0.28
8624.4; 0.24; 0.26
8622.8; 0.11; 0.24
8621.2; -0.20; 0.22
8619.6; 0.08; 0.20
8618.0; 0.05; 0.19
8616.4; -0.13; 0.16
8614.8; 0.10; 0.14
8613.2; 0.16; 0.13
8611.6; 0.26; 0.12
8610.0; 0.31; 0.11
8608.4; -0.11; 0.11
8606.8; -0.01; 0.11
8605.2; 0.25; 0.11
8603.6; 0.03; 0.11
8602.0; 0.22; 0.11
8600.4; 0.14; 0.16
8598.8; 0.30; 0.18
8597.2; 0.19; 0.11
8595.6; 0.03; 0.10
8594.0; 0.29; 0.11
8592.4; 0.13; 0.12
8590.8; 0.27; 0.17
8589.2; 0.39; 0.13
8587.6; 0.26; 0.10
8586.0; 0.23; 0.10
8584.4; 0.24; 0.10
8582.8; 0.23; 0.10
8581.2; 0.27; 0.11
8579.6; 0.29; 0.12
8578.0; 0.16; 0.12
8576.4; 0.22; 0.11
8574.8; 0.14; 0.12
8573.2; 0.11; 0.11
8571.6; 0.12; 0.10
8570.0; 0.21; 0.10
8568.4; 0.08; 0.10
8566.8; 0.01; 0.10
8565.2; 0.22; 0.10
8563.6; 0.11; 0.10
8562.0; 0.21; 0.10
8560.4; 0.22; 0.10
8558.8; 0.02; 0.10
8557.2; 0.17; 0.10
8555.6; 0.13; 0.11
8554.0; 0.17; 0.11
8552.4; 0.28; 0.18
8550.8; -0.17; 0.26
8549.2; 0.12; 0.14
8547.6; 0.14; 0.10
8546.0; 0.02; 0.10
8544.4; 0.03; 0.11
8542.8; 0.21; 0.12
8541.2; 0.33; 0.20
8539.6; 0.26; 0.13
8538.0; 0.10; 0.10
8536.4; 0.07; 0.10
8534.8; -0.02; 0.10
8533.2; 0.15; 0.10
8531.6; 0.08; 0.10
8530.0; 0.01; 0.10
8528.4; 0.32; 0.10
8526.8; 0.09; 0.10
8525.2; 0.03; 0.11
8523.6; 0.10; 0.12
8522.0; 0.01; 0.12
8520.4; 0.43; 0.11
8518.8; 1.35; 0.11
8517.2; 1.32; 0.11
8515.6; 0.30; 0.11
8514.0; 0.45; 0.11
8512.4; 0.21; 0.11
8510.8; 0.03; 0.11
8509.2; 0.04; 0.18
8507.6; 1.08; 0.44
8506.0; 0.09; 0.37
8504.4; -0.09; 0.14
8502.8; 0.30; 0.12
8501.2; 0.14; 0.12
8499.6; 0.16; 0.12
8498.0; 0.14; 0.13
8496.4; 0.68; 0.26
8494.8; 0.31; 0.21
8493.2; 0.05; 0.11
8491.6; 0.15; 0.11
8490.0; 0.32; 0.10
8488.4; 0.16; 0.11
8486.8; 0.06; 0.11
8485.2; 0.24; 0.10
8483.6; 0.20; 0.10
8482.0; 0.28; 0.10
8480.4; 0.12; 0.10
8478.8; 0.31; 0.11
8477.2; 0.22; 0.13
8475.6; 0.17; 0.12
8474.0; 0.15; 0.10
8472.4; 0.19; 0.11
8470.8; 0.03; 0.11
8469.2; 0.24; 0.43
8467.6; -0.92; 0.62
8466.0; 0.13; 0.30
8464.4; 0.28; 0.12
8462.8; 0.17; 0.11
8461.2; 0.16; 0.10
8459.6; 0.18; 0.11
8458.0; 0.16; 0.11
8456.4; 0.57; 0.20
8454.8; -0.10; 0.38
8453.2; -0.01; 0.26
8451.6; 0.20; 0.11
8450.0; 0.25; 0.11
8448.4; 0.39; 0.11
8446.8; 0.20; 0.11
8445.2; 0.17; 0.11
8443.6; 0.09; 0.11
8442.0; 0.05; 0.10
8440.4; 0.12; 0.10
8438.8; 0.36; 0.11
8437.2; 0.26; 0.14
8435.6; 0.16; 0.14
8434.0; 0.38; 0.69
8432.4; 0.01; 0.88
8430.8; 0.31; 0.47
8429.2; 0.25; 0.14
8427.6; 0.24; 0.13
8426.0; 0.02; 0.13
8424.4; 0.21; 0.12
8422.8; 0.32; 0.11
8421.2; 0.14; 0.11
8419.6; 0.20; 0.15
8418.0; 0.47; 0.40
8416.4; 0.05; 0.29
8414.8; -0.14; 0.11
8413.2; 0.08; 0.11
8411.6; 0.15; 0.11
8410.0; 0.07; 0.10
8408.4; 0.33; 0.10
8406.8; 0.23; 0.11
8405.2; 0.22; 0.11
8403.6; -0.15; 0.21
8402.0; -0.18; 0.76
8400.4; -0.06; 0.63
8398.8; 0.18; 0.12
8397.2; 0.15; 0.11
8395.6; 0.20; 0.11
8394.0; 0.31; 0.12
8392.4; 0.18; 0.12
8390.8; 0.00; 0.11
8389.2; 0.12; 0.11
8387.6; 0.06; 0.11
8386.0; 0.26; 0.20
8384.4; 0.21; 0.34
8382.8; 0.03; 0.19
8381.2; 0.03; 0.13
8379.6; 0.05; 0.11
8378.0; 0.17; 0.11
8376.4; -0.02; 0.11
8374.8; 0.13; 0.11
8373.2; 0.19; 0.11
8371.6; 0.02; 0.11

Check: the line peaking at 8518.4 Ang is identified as H-beta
